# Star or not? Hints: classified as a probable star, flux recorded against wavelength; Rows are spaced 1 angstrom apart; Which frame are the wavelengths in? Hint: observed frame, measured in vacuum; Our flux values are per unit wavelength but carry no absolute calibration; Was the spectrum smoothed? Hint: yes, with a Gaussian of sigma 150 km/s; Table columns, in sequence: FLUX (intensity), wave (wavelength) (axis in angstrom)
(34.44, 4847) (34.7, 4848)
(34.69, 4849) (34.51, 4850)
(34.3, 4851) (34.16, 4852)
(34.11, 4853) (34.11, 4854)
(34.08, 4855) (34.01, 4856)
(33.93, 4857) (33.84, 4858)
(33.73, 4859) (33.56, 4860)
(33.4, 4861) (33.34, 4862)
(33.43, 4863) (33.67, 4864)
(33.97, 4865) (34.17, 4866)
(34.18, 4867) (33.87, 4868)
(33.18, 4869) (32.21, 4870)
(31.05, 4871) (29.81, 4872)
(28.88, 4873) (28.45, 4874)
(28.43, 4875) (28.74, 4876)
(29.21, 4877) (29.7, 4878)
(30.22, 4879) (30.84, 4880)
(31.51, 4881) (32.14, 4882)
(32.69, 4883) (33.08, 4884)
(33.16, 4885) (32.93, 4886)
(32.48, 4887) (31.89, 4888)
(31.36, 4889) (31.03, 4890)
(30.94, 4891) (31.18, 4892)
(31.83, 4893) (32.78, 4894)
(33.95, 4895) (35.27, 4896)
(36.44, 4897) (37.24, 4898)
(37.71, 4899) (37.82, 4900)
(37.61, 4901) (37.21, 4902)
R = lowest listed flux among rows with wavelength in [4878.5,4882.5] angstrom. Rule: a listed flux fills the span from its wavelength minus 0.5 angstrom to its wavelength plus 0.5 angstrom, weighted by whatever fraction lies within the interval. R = 30.22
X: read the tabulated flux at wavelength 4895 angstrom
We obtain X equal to 33.95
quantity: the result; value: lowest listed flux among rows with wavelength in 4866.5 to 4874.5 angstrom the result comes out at 28.45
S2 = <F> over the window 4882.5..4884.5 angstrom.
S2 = 32.9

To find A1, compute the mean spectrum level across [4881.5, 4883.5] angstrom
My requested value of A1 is 32.4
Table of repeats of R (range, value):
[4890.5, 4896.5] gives 30.94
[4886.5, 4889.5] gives 31.36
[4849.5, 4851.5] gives 34.3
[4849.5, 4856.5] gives 34.01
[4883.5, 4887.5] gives 32.48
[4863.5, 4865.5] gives 33.67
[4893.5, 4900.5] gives 32.78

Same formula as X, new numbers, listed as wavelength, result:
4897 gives 36.44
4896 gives 35.27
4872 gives 29.81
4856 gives 34.01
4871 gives 31.05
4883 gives 32.69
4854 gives 34.11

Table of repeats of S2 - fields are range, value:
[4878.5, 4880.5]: 30.5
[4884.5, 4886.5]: 33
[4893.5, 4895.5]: 33.4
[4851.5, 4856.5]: 34.1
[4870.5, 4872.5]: 30.4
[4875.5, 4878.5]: 29.2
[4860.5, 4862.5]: 33.4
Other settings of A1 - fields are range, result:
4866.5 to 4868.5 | 34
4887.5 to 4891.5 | 31.3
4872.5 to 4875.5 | 28.6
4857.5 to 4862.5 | 33.6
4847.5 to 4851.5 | 34.5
